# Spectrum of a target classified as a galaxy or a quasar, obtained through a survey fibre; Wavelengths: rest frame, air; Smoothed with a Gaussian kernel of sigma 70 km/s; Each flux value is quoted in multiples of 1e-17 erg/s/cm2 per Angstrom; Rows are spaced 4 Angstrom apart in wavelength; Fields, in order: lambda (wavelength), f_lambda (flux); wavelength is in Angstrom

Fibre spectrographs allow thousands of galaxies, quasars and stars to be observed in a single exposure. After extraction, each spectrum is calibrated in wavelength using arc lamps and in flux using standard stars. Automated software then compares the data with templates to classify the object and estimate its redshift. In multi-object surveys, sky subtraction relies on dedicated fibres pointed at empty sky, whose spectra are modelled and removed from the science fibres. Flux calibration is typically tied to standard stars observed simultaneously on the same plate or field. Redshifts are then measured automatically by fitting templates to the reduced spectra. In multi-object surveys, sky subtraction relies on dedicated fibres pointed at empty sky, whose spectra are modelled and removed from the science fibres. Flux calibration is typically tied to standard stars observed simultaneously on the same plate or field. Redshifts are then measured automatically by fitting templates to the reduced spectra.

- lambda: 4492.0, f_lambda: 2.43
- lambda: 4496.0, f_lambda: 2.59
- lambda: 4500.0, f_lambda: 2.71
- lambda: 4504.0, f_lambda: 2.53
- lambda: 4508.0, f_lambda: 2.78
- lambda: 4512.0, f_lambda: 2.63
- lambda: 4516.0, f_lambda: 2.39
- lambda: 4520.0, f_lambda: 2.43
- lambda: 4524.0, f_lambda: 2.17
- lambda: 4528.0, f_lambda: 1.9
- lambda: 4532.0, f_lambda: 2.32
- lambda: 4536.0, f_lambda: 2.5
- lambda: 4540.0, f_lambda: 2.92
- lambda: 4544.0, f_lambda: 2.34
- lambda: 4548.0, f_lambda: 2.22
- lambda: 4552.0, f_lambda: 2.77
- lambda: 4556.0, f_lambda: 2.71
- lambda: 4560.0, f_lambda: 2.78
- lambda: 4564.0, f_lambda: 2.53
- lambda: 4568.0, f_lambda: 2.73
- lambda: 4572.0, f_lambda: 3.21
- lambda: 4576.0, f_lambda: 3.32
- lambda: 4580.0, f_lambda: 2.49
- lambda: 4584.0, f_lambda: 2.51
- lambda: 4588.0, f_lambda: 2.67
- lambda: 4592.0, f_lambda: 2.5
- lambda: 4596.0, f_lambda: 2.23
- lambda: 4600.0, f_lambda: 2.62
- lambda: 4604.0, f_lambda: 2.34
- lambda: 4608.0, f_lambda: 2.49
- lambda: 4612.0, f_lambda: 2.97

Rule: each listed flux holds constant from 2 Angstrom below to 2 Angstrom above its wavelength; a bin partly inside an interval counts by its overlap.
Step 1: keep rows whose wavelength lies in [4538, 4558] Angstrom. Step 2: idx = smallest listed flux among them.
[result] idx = 2.22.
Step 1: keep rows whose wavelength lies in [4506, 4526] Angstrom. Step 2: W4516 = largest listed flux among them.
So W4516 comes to 2.78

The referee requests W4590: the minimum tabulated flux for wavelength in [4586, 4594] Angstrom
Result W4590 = 2.5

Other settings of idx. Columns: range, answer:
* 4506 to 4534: 1.9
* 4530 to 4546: 2.32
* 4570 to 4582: 2.49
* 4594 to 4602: 2.23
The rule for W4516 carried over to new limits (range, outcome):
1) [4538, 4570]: 2.92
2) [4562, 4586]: 3.32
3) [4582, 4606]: 2.67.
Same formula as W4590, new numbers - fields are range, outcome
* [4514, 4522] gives 2.39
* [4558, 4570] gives 2.53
